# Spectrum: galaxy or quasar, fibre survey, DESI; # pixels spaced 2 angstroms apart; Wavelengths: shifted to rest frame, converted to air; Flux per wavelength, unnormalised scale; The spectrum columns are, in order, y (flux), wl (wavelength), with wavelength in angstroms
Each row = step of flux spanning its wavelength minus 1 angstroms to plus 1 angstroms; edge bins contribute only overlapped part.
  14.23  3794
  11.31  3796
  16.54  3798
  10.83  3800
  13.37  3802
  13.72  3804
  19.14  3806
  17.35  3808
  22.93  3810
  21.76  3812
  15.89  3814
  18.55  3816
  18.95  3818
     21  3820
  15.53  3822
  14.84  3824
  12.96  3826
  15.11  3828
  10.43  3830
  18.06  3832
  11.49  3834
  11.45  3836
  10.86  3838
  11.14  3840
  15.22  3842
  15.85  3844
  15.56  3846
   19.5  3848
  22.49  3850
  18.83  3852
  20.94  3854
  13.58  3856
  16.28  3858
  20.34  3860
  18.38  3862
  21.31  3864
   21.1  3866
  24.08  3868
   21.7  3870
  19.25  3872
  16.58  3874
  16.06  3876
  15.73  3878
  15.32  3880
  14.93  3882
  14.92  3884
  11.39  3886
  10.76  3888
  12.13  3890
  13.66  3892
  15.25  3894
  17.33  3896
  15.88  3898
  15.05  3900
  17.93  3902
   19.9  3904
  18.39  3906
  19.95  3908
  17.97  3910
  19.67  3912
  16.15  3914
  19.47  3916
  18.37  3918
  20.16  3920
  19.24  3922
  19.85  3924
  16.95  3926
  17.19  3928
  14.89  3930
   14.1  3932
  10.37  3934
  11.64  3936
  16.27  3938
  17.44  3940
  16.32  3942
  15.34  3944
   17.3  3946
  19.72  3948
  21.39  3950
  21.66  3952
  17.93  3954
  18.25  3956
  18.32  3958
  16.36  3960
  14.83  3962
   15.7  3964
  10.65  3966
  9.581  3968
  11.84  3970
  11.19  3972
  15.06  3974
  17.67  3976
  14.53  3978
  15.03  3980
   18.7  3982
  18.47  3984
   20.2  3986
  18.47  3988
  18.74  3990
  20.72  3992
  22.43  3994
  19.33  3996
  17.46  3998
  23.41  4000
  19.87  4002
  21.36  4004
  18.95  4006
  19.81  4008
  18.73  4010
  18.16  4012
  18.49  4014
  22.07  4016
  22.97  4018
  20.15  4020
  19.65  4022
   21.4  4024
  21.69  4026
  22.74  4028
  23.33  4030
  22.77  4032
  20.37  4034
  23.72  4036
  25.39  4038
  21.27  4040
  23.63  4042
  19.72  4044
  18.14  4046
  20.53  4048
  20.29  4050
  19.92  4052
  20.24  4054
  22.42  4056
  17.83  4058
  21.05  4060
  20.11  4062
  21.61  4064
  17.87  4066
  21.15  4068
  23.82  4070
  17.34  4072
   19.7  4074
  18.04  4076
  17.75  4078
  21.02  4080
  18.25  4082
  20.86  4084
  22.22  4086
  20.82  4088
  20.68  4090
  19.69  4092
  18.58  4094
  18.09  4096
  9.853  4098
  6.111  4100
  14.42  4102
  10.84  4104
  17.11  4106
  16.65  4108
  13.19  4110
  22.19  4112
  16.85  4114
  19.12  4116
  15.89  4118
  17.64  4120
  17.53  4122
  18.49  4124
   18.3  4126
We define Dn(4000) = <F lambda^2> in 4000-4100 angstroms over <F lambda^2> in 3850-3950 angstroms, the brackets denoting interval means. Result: 1.3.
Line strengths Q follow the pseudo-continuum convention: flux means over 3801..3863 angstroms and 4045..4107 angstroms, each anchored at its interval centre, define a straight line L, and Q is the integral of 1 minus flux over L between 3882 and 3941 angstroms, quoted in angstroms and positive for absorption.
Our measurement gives 3.2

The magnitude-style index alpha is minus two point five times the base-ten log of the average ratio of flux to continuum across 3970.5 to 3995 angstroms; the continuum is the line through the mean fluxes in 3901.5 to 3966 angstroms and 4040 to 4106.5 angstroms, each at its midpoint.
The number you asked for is 0.02 mag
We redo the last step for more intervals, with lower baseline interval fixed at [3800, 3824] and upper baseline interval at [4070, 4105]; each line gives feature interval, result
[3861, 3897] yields 0.06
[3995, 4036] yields -0.18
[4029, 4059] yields -0.21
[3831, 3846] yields 0.28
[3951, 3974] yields 0.16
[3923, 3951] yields 0.08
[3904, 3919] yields -0.07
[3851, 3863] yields -0.03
